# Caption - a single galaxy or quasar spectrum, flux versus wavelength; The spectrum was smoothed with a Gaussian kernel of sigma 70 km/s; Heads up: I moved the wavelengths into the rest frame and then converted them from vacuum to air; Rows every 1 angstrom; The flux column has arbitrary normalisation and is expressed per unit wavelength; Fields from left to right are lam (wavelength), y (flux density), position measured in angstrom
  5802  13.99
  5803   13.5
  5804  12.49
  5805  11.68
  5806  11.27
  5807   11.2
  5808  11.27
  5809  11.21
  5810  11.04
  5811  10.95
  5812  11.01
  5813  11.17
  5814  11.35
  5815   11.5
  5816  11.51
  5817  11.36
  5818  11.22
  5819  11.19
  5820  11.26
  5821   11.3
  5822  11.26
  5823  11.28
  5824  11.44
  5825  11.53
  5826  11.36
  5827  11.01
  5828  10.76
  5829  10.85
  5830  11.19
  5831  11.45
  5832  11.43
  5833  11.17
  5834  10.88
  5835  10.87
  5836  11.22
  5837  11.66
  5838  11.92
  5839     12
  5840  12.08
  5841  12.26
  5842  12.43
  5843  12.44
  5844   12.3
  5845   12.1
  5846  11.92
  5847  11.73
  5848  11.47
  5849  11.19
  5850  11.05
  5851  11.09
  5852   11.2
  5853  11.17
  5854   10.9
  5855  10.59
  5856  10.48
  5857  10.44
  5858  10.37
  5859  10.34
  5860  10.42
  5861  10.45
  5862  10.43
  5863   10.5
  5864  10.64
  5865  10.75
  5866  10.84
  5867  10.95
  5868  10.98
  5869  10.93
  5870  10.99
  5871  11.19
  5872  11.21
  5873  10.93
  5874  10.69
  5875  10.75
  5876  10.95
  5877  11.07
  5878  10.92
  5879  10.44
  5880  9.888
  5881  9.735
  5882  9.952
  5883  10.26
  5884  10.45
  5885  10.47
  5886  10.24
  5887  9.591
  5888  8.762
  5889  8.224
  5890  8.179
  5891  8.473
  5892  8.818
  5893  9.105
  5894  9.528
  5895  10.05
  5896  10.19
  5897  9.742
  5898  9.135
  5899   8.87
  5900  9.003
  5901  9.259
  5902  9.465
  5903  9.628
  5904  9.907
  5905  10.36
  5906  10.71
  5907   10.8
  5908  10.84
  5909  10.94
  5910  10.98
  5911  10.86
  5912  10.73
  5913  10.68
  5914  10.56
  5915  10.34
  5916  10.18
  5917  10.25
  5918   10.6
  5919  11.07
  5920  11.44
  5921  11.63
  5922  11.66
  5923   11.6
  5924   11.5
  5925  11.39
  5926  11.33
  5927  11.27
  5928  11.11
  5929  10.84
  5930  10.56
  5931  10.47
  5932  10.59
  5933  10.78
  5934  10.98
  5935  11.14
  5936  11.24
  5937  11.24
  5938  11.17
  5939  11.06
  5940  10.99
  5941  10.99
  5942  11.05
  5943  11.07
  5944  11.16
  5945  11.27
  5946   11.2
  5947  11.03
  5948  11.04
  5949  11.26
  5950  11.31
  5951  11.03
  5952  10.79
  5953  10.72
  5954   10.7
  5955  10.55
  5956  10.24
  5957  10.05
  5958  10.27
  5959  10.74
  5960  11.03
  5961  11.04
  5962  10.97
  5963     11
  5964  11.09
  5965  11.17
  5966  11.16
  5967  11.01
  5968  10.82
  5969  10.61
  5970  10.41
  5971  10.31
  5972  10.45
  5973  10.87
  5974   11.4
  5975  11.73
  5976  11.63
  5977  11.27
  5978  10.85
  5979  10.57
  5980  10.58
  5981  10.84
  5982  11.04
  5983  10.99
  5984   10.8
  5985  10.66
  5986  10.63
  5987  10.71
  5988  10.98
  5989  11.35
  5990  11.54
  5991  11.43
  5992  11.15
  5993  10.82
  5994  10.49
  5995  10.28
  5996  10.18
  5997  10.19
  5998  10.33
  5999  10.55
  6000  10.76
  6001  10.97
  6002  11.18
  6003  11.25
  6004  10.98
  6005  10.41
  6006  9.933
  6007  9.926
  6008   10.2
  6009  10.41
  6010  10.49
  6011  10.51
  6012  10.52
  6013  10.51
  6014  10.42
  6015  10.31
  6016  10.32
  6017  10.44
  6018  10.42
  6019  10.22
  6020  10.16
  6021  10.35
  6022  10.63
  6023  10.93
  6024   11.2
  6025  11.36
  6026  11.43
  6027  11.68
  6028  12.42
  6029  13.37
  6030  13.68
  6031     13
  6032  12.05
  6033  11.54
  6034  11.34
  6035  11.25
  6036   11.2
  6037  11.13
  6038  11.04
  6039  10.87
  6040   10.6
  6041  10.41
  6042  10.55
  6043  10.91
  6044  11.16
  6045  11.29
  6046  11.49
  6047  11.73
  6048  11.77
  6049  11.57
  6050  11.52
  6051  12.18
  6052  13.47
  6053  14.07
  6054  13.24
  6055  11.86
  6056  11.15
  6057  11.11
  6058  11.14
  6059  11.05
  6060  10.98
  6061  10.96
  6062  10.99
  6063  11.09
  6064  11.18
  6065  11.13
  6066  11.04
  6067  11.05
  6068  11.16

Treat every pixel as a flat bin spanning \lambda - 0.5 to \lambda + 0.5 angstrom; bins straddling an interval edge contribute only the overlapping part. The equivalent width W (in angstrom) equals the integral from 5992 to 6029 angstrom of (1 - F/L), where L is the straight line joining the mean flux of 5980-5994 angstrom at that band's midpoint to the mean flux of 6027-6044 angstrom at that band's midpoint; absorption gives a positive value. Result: 1.9 angstrom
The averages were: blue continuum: 11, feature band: 10.7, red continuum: 11.6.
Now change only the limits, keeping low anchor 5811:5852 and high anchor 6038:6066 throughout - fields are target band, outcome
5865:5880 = 0.75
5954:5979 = 1.30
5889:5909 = 3.26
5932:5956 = 0.92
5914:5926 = 0.42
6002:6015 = 1.09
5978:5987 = 0.54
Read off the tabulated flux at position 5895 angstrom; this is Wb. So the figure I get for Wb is 10.05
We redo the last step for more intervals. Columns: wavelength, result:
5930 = 10.56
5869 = 10.93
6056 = 11.15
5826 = 11.36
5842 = 12.43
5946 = 11.2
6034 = 11.34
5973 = 10.87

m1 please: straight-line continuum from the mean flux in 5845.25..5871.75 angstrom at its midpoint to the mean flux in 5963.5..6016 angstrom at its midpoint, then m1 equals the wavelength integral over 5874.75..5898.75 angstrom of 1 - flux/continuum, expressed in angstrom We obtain 2.4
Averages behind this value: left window 10.9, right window 10.8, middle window 9.77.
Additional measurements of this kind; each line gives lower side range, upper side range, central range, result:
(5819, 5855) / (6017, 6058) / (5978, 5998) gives 1.23 angstrom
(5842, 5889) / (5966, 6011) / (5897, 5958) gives 0.25 angstrom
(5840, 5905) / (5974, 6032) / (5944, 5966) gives -0.29 angstrom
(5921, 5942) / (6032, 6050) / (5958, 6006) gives 1.25 angstrom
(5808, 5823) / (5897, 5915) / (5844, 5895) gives 0.54 angstrom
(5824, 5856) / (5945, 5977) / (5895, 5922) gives 1.94 angstrom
